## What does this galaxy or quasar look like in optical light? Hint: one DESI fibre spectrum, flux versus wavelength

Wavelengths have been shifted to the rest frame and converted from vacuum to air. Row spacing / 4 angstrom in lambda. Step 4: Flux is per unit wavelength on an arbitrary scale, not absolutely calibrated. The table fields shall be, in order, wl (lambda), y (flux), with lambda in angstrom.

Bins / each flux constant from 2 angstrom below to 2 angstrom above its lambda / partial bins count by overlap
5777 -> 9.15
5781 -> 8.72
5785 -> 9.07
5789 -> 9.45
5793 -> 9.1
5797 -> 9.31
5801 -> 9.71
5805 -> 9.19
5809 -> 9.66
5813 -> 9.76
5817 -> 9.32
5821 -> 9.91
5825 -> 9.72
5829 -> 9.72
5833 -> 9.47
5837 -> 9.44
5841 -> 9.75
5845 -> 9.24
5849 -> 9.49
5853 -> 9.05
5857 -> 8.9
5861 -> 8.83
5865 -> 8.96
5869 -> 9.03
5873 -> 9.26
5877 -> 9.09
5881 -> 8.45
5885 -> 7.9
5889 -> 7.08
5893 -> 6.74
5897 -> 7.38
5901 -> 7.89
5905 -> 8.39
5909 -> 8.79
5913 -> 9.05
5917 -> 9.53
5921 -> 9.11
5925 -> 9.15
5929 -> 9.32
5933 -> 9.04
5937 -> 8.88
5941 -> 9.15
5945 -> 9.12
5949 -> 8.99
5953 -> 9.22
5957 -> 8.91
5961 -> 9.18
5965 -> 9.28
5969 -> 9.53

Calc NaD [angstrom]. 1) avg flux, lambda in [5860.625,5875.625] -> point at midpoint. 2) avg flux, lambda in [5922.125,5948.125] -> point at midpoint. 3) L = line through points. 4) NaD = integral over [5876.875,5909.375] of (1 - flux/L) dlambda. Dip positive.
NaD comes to 4.3 angstrom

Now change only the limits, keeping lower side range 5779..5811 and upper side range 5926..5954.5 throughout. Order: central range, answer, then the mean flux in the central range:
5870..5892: 2.1 angstrom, 8.31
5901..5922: 0.6 angstrom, 8.86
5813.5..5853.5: -1.3 angstrom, 9.54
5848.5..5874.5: 0.4 angstrom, 9.05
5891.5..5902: 2.1 angstrom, 7.31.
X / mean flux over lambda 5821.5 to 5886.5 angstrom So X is 9.17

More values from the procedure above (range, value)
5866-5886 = 8.8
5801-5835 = 9.6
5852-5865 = 8.92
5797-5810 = 9.48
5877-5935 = 8.44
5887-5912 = 7.77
